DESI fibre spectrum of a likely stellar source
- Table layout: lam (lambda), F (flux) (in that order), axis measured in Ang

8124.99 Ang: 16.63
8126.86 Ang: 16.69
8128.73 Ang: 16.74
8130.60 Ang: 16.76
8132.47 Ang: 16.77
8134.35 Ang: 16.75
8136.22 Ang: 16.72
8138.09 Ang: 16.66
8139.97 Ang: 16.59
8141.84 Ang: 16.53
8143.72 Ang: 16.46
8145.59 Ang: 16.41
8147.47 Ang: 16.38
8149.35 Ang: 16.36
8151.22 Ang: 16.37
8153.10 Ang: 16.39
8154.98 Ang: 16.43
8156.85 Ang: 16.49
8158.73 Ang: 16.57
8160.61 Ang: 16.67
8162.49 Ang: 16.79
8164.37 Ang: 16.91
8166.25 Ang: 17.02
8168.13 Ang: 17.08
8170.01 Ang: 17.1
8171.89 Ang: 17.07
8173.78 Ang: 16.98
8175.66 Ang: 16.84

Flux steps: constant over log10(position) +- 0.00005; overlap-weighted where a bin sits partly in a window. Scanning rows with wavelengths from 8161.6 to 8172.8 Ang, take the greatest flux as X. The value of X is 17.1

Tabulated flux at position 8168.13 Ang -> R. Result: 17.08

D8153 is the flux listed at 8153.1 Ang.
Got 16.39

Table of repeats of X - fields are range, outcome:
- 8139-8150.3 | 16.59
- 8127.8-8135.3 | 16.77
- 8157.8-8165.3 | 16.91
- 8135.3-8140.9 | 16.72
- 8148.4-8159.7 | 16.57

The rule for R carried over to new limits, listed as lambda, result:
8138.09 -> 16.66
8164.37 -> 16.91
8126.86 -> 16.69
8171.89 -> 17.07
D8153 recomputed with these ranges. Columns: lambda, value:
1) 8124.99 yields 16.63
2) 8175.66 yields 16.84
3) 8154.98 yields 16.43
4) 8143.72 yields 16.46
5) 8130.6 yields 16.76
